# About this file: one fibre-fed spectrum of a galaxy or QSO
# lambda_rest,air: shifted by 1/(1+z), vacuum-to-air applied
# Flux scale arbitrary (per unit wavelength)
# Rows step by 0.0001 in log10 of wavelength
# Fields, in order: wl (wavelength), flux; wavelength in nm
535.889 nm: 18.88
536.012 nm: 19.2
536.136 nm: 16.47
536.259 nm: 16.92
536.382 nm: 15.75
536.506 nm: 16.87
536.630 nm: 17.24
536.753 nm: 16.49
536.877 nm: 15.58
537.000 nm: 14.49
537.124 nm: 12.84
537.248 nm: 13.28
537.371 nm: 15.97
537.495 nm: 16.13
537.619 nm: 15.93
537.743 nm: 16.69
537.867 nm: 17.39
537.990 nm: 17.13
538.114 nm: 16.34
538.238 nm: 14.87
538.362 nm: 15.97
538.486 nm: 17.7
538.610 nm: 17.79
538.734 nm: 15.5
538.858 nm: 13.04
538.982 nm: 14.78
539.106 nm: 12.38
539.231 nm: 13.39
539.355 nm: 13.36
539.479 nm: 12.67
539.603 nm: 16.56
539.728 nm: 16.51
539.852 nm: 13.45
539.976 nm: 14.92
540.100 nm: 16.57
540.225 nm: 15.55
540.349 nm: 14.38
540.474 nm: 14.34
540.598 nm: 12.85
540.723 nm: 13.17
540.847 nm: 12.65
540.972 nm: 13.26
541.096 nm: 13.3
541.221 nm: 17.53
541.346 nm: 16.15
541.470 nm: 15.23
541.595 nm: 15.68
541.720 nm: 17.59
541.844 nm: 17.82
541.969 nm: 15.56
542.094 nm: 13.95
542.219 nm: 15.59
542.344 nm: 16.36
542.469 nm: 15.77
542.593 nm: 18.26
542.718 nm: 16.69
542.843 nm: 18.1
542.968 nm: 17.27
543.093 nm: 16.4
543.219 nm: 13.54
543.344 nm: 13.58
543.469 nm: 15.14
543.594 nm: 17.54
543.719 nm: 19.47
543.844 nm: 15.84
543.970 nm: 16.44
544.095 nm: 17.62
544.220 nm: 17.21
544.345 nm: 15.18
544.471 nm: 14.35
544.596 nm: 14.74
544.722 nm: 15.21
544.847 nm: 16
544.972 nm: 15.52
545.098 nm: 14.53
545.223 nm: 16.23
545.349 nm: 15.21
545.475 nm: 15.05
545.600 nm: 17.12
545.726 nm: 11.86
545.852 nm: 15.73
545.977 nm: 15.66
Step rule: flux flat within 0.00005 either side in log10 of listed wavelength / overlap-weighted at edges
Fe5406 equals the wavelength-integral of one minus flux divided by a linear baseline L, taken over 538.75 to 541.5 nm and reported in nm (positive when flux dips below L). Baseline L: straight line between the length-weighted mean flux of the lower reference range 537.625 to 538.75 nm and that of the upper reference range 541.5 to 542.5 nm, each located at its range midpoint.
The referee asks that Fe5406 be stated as 0.325 nm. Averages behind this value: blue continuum 16.6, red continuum 16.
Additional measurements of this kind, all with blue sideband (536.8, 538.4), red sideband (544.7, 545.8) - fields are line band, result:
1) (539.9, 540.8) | 0.06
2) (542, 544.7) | -0.15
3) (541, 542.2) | -0.03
